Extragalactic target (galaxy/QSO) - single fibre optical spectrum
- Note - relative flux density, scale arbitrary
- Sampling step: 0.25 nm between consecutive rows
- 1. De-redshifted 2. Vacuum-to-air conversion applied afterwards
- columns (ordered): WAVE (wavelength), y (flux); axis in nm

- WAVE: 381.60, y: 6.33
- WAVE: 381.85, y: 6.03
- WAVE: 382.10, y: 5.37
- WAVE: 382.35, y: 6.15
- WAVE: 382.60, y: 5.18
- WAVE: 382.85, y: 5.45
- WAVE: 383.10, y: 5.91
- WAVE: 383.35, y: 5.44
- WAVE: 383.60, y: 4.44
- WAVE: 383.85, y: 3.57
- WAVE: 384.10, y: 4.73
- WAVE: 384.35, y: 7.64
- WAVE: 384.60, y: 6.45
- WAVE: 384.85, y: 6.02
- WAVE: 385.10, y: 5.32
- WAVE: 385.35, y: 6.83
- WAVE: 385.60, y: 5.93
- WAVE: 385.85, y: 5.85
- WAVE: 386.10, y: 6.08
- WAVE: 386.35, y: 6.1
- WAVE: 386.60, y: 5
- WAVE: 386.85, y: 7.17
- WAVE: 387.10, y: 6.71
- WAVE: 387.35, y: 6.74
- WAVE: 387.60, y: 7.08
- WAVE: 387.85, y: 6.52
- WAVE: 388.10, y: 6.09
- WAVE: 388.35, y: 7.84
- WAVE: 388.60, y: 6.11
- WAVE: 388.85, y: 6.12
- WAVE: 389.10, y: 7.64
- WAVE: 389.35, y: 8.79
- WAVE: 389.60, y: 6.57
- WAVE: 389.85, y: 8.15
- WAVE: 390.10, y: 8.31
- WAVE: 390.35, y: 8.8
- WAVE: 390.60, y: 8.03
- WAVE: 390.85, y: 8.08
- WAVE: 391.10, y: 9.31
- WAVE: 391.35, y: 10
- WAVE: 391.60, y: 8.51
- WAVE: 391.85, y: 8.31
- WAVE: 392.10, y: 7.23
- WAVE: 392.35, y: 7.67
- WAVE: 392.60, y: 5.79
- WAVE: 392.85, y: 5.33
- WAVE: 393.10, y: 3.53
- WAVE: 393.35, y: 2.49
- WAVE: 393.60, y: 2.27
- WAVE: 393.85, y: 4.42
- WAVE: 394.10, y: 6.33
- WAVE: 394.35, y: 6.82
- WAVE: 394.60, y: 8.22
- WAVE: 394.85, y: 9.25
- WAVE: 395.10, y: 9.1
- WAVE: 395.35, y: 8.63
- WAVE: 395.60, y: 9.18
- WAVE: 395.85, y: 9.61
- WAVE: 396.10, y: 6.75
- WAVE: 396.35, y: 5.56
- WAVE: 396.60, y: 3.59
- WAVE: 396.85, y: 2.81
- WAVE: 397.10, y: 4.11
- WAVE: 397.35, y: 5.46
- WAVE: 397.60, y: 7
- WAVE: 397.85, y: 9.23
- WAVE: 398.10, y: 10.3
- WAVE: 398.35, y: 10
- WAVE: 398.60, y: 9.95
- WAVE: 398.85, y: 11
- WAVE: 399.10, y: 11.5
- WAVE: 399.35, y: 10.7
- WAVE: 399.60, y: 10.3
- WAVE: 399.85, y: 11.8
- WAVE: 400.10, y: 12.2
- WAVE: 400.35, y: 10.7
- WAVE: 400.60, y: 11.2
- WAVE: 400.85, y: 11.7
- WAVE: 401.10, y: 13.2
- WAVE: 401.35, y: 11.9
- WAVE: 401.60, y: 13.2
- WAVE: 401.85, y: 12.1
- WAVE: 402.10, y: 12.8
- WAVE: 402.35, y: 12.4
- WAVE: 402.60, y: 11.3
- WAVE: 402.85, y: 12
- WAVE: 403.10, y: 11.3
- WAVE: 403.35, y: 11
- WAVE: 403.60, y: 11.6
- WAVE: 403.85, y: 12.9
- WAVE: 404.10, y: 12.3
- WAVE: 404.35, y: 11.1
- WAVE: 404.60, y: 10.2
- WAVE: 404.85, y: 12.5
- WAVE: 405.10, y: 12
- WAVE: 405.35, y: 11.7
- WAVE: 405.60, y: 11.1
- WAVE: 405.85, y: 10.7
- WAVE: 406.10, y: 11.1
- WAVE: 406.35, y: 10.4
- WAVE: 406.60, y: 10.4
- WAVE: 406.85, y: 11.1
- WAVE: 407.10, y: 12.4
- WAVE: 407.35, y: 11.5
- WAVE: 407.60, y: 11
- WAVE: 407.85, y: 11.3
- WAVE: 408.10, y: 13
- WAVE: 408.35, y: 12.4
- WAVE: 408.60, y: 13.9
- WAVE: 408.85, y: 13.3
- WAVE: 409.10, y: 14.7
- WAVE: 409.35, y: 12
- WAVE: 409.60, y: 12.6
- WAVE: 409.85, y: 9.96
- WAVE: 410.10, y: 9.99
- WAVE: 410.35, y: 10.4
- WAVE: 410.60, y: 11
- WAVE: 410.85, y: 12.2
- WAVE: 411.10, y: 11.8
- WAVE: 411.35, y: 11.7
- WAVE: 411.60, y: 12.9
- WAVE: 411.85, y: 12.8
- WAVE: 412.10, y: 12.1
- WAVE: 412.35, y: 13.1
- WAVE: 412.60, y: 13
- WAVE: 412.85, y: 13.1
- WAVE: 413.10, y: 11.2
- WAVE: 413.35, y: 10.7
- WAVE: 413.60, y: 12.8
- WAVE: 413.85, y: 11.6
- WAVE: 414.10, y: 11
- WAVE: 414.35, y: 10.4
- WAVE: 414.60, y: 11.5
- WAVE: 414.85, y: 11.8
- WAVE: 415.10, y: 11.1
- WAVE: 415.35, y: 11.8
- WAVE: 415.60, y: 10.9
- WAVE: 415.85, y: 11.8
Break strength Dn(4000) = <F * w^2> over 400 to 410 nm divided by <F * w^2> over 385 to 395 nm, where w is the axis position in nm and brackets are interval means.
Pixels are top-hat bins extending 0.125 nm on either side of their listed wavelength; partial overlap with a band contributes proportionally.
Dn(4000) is 1.88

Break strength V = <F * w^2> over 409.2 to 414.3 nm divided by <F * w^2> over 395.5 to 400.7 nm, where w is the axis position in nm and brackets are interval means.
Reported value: 1.4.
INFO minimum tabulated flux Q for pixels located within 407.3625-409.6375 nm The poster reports 11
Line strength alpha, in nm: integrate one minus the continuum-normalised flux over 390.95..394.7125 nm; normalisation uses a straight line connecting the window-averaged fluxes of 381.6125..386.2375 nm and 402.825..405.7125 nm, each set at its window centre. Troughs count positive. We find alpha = 0.825 nm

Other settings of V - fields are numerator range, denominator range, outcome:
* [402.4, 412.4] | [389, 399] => 1.72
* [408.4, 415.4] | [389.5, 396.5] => 1.82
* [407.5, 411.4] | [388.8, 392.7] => 1.64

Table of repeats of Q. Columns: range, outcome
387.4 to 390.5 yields 6.09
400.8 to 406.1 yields 10.2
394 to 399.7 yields 2.81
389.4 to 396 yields 2.27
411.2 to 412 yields 11.7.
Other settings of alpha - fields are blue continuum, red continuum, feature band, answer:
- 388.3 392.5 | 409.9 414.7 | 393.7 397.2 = 0.83 nm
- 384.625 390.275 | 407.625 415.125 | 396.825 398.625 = 0.31 nm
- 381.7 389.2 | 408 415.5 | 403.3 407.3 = -0.34 nm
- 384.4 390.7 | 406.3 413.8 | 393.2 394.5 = 0.59 nm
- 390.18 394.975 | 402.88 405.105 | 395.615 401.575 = 0.19 nm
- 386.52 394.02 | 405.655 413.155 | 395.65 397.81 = 0.67 nm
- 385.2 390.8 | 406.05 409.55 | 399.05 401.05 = -0.25 nm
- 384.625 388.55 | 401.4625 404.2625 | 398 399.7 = 0.02 nm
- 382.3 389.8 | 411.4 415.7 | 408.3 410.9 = -0.23 nm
